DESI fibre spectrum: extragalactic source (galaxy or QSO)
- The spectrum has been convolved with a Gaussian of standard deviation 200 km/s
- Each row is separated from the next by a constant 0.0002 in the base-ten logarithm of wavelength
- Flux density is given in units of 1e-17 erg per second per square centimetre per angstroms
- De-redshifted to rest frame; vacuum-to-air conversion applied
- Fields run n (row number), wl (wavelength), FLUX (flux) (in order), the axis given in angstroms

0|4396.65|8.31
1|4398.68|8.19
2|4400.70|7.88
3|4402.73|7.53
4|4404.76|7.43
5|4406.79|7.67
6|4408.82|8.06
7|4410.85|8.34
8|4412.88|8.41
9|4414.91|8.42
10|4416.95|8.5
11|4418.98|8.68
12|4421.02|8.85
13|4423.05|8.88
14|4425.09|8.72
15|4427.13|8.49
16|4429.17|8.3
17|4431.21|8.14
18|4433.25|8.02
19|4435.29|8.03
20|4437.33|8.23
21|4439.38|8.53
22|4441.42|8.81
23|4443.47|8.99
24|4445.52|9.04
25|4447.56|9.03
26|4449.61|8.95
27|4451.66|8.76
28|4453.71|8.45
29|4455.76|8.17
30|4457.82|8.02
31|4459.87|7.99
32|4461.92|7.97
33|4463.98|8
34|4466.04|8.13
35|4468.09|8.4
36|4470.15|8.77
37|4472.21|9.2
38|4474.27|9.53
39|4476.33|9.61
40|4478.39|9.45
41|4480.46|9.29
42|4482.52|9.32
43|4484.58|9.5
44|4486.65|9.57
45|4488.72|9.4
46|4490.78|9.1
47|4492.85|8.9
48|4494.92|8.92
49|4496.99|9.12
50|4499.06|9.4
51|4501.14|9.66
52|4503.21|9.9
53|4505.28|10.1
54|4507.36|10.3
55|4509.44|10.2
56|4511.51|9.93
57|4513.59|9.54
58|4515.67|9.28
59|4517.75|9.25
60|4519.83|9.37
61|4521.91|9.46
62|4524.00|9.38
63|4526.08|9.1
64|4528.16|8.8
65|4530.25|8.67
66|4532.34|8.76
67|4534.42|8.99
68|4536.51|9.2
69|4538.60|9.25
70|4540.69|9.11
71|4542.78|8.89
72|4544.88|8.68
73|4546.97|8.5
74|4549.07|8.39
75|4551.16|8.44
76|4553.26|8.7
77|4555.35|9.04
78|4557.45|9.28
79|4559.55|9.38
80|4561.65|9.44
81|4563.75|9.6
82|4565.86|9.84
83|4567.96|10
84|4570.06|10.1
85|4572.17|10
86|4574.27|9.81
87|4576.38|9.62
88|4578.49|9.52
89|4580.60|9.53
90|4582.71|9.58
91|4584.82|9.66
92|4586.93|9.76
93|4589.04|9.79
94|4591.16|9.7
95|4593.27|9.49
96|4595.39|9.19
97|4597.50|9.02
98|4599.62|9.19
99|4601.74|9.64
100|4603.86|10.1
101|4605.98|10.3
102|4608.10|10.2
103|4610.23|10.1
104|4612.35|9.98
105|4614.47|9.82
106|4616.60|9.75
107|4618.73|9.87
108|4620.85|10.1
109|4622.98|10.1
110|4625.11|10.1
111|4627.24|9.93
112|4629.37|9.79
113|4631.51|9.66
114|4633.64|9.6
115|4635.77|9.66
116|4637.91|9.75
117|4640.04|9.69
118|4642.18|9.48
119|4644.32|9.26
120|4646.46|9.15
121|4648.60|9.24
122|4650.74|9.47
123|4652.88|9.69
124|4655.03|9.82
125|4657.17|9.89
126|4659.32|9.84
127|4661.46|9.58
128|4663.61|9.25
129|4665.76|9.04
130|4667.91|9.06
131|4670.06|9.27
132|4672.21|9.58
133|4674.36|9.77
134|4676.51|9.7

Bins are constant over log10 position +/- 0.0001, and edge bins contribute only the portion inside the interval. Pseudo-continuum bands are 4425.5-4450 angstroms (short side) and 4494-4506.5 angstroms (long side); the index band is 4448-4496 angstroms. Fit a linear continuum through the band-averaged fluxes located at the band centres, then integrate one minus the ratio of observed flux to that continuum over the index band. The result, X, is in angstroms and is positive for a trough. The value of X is 1.3 angstroms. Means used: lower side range 8.54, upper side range 9.53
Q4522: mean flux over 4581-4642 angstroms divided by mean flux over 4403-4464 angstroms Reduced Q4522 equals 1.16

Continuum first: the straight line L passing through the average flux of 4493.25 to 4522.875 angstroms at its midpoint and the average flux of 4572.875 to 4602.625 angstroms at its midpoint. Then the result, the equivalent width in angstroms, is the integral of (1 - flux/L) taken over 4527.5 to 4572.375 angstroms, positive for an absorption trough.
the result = 2.0 angstroms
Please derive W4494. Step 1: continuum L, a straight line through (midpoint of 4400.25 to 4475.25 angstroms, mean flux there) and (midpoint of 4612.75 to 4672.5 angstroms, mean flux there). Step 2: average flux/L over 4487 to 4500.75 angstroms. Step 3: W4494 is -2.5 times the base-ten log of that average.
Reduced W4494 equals -0.05 mag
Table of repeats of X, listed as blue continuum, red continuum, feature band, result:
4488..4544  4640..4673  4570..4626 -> -2.2 angstroms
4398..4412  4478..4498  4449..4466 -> 0.9 angstroms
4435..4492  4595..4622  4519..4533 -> 0.2 angstroms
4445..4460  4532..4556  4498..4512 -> -1.9 angstroms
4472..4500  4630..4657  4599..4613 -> -0.7 angstroms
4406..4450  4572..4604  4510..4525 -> -0.6 angstroms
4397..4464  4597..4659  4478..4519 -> -3.1 angstroms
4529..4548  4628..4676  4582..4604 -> -0.8 angstroms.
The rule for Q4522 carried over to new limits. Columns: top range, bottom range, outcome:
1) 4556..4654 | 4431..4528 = 1.07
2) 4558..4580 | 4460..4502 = 1.08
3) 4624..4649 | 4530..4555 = 1.09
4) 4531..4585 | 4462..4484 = 1.04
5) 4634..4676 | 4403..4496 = 1.10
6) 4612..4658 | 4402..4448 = 1.16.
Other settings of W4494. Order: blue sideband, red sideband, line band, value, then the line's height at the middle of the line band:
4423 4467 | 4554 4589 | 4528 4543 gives 0.038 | 9.29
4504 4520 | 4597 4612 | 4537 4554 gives 0.121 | 9.79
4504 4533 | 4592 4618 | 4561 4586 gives -0.011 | 9.63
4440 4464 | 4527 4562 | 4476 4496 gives -0.076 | 8.67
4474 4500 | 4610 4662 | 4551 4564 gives 0.042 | 9.51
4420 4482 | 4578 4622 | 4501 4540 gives -0.033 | 9.15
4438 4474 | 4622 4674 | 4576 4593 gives -0.046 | 9.24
